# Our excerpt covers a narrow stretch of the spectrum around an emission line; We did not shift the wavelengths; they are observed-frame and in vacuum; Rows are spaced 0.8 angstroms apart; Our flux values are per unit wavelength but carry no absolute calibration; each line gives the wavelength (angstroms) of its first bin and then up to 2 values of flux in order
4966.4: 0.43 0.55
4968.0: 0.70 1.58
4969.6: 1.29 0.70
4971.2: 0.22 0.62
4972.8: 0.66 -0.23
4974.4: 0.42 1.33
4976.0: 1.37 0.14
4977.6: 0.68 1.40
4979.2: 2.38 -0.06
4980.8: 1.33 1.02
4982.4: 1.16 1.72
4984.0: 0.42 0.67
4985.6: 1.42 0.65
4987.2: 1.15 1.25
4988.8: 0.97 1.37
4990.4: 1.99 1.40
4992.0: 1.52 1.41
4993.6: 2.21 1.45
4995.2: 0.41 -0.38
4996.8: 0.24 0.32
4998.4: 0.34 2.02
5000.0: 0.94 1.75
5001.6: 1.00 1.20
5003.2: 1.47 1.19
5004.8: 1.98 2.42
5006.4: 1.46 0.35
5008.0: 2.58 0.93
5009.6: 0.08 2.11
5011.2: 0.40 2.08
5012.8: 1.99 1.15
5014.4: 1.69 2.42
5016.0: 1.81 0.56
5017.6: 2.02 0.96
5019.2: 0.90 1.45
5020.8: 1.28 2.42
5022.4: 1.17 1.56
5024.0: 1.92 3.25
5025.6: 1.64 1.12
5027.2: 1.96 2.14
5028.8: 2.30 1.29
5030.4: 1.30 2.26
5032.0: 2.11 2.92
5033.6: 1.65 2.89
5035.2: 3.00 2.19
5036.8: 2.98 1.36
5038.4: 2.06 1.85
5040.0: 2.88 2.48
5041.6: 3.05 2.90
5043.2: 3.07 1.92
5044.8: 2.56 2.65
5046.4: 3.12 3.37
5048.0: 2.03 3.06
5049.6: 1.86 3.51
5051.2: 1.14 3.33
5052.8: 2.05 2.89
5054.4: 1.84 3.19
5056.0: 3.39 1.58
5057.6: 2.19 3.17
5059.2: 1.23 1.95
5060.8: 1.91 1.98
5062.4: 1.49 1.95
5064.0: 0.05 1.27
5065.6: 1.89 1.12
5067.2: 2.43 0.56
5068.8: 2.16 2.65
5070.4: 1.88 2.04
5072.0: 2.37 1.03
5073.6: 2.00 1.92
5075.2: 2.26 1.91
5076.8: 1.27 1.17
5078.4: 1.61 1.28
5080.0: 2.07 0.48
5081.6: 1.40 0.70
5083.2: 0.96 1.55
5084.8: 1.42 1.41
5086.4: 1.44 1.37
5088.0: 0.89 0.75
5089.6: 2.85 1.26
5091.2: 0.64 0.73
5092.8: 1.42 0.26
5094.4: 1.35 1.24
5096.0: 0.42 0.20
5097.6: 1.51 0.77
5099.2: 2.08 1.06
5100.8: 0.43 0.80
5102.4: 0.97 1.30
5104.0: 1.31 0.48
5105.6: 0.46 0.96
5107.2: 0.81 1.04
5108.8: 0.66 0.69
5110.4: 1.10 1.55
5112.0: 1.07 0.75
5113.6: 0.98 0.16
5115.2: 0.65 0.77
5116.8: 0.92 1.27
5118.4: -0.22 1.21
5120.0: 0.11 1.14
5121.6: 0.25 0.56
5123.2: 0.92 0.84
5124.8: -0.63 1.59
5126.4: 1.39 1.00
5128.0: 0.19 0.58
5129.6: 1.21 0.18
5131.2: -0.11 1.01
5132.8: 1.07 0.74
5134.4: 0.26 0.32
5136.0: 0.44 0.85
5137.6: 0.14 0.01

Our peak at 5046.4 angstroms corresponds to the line C IV 1549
